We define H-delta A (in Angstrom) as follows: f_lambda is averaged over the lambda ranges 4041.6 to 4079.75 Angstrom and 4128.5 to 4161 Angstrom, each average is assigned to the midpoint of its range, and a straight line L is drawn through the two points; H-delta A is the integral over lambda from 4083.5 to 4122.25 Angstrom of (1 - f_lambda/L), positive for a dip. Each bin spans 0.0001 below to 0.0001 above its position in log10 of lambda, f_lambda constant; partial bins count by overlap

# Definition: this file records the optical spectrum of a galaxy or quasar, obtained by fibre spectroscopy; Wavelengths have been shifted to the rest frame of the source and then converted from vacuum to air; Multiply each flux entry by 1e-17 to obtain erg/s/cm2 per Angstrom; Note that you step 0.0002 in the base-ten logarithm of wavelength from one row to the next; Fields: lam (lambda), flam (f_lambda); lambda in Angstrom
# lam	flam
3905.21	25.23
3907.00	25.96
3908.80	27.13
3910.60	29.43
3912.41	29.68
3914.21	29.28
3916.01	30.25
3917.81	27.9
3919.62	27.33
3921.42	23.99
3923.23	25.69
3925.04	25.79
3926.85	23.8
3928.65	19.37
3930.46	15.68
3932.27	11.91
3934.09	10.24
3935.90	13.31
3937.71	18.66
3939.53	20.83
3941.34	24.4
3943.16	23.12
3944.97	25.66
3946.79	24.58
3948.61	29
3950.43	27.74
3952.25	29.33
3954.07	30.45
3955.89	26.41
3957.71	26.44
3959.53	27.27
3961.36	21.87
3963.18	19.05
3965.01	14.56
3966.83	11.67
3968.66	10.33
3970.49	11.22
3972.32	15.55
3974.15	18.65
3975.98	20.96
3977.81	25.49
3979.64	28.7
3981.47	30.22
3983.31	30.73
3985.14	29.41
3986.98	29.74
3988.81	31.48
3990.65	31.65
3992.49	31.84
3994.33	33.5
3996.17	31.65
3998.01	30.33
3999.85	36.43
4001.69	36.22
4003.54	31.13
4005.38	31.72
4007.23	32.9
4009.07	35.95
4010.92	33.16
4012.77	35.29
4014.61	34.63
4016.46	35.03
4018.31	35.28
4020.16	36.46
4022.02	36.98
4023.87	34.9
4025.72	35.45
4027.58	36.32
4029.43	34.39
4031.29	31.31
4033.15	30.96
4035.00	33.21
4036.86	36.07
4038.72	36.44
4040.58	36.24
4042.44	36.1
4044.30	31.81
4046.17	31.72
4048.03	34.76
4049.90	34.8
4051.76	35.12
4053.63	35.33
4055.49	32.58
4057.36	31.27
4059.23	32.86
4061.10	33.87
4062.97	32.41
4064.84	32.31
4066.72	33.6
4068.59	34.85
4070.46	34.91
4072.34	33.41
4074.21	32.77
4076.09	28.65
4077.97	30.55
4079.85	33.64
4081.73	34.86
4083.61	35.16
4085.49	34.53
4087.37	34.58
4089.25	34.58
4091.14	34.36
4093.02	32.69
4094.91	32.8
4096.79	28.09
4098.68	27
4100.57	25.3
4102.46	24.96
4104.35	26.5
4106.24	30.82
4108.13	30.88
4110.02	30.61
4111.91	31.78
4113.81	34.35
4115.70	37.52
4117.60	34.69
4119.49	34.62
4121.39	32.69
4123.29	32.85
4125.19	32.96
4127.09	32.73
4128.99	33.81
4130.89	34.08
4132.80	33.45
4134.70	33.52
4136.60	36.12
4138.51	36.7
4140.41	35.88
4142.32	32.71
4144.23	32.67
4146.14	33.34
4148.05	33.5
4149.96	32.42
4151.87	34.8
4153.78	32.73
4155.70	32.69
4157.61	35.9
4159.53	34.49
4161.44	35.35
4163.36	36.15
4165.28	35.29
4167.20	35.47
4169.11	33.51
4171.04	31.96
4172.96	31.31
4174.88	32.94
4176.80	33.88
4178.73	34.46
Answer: 2.2 Angstrom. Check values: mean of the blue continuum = 33.2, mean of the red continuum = 34.1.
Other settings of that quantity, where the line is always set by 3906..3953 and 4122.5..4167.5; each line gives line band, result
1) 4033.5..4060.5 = -4.3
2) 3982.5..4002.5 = -3.9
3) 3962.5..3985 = 5.1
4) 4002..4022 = -4.7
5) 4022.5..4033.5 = -2.2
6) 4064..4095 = -2.4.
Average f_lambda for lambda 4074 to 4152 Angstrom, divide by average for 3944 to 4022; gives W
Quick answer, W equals 1.2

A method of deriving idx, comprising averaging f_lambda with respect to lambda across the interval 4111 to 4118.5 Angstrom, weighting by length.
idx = 34.6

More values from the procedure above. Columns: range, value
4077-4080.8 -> 32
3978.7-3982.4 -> 29.4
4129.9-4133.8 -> 33.7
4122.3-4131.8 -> 33.3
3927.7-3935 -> 14.4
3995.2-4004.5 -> 33.2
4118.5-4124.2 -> 33.4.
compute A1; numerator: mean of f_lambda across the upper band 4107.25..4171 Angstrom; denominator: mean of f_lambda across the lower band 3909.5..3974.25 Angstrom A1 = 1.52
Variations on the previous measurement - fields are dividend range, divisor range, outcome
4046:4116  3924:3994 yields 1.41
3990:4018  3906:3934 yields 1.37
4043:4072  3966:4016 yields 1.18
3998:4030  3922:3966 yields 1.56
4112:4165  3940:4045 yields 1.17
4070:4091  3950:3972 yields 1.59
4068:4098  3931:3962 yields 1.44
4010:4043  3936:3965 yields 1.43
